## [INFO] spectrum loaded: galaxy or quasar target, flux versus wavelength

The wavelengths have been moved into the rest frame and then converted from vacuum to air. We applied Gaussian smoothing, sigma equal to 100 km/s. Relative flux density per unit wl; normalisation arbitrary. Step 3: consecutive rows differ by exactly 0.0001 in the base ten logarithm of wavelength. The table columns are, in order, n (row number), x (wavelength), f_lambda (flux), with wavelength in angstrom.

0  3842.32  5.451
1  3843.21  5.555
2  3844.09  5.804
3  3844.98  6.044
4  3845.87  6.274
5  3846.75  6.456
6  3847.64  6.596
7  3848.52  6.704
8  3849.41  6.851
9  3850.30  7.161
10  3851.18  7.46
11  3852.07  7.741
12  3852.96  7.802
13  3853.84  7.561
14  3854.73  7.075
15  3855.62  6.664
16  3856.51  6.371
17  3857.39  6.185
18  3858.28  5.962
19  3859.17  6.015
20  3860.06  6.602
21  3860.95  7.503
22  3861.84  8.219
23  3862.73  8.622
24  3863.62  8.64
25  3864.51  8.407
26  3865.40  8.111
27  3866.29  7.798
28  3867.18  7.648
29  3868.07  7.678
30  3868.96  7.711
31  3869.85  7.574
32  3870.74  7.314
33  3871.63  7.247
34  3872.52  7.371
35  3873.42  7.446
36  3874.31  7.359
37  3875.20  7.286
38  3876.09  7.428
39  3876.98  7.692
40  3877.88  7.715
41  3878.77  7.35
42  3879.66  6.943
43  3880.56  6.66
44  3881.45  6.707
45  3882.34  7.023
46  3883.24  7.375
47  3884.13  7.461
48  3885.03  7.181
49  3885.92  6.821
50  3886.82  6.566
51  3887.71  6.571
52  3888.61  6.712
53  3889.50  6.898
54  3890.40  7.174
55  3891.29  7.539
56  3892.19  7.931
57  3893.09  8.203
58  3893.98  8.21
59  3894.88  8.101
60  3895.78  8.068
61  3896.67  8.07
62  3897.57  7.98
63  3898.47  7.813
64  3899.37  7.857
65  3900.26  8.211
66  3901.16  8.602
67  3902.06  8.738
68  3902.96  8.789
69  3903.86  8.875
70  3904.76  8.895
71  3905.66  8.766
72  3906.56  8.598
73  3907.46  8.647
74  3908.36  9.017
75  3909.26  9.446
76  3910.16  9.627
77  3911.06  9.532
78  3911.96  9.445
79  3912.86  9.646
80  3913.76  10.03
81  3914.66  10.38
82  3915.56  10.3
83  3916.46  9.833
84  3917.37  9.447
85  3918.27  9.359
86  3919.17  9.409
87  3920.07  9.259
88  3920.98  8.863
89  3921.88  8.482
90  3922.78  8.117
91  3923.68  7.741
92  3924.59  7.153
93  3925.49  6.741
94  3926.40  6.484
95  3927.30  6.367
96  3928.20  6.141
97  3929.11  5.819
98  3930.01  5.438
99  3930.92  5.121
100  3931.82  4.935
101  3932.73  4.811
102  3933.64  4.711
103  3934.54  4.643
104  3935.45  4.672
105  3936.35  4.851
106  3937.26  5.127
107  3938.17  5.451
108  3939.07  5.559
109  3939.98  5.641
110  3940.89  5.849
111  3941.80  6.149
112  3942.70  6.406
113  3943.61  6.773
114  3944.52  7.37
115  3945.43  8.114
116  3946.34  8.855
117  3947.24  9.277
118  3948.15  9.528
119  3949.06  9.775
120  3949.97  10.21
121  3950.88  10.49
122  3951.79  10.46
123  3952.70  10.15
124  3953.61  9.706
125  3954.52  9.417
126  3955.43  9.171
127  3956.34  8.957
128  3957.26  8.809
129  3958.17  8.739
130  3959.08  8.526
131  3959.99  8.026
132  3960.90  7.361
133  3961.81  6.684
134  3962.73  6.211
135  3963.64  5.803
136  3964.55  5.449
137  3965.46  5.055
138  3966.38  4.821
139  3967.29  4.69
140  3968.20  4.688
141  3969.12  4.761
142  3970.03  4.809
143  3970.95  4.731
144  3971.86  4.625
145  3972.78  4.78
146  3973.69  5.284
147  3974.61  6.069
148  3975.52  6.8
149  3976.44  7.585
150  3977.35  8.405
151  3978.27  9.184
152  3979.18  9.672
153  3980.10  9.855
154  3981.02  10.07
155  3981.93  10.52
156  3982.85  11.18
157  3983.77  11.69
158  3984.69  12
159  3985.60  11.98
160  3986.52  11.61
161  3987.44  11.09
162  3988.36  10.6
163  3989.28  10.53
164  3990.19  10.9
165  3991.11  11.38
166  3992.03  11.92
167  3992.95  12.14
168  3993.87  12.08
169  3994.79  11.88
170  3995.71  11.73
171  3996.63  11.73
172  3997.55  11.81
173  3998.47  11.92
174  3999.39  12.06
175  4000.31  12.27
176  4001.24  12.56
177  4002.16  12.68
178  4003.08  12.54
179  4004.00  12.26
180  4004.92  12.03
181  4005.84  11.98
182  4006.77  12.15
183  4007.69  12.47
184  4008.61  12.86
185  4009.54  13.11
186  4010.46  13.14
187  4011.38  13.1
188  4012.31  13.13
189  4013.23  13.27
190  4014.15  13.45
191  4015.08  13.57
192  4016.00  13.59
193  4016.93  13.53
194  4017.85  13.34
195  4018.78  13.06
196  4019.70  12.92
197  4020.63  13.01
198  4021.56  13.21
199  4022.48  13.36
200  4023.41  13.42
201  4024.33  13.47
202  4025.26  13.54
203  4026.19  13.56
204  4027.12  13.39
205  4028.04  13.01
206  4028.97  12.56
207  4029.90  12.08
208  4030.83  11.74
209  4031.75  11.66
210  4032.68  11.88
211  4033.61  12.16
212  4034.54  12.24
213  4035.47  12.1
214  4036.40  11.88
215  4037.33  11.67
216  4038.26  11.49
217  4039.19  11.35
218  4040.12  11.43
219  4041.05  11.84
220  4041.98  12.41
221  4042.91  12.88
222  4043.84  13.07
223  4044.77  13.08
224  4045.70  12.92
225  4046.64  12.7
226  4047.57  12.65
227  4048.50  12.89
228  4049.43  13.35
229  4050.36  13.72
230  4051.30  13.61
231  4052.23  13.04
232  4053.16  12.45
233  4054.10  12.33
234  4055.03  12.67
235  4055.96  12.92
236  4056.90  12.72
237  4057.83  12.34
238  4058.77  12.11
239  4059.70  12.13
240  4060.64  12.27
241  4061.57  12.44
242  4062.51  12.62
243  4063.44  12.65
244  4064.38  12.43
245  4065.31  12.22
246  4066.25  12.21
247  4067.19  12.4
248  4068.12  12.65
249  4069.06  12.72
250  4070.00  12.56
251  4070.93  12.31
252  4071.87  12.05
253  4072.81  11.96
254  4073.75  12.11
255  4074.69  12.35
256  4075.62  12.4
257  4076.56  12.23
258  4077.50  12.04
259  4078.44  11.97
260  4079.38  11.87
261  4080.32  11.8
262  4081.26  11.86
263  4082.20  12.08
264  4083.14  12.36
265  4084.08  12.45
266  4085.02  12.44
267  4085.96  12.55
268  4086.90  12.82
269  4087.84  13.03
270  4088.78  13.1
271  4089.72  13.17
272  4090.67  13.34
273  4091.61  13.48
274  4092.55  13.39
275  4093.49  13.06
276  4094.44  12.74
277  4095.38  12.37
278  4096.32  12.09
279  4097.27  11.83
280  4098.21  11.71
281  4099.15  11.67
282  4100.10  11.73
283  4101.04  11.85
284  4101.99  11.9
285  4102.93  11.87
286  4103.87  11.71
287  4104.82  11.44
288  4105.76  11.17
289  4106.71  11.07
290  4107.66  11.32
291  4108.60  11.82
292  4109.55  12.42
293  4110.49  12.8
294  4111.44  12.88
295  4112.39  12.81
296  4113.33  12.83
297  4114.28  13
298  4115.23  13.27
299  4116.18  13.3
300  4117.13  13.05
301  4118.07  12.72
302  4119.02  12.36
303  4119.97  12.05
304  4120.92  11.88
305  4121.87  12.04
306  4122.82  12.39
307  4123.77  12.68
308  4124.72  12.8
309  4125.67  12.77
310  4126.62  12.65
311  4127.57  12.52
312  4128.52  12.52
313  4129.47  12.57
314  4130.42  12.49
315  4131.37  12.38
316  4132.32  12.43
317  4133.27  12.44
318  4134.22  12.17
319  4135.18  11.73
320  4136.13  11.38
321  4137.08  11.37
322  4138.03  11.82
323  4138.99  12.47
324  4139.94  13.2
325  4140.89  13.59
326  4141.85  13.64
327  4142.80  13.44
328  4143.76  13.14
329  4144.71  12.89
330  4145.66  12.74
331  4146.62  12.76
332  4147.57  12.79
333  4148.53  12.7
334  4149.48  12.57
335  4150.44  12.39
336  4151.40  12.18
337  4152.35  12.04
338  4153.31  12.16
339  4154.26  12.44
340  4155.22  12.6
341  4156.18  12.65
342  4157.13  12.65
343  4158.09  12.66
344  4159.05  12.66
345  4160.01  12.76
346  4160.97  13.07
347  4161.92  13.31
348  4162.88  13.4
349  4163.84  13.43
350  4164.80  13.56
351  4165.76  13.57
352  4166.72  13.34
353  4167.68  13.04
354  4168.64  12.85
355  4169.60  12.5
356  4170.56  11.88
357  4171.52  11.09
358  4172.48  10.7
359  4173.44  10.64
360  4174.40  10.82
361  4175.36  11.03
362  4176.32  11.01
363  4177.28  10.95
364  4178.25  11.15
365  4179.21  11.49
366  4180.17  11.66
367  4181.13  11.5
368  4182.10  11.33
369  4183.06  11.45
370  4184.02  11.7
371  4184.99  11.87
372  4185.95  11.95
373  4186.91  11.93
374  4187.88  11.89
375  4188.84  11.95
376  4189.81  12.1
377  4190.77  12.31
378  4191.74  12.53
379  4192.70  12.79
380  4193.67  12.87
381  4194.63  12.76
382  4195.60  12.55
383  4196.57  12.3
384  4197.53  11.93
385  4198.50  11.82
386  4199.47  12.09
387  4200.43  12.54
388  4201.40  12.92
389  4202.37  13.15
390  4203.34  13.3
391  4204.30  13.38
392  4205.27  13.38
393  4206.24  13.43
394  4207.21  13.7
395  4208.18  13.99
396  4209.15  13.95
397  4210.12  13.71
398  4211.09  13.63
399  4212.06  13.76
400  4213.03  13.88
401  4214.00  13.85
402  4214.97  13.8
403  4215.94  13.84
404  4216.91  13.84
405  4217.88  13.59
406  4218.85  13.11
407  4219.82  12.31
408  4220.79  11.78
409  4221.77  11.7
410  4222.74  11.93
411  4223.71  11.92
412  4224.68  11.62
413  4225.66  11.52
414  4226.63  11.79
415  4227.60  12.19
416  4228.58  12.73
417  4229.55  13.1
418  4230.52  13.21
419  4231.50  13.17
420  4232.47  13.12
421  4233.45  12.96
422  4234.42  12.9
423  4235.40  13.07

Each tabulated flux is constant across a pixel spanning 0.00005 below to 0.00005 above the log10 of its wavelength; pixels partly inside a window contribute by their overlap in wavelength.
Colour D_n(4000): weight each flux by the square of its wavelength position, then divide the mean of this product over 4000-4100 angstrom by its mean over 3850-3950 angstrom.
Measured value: 1.79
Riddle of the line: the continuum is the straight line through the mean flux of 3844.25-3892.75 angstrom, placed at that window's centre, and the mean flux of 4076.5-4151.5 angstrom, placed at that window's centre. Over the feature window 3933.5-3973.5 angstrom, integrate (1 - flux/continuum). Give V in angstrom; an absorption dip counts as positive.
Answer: 9.1 angstrom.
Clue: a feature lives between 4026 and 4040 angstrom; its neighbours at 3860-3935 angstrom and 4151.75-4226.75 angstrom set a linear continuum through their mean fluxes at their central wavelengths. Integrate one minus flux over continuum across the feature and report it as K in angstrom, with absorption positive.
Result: -3.05 angstrom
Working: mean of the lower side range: 7.78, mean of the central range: 12.1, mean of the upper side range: 12.5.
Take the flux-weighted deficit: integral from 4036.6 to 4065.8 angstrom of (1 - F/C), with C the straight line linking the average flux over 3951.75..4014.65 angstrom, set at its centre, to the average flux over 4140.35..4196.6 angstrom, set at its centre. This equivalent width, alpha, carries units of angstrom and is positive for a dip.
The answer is -4.96 angstrom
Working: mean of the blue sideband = 9.76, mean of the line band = 12.5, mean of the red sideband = 12.3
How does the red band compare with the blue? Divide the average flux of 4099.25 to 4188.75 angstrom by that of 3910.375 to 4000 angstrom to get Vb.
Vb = 1.5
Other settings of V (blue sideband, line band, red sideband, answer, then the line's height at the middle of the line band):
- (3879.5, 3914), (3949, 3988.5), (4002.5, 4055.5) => 9.1 angstrom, 10.6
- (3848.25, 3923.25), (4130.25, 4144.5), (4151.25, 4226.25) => -1.0 angstrom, 11.7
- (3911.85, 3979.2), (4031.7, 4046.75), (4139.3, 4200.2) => -4.4 angstrom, 9.39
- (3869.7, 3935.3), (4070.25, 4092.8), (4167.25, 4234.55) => -4.0 angstrom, 10.6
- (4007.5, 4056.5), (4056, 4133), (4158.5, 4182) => 0.6 angstrom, 12.5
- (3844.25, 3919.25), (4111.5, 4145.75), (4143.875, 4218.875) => -2.5 angstrom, 11.7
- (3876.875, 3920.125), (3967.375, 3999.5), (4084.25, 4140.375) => 1.8 angstrom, 9.91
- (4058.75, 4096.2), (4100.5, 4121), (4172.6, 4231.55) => 0.3 angstrom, 12.5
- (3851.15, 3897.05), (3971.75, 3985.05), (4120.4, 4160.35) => 1.2 angstrom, 9.39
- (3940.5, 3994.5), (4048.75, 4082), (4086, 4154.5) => -4.3 angstrom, 11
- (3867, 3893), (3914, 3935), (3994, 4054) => 3.5 angstrom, 8.92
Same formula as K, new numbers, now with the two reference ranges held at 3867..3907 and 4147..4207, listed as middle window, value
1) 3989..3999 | -2.44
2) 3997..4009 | -3.47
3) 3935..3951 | 2.63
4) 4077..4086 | -1.12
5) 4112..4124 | -1.34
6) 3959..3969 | 3.26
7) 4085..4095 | -1.93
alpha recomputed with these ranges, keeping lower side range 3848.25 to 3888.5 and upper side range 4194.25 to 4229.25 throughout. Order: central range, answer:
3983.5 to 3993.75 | -2.46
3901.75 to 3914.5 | -2.01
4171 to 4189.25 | 1.47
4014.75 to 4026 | -4.13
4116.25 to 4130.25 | -1.33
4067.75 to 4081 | -1.96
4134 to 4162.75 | -1.86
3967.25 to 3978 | 3.93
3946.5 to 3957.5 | -1.30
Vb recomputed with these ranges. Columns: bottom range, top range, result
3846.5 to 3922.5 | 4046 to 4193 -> 1.57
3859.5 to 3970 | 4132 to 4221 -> 1.65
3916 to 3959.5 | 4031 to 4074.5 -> 1.64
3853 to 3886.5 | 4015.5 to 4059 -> 1.73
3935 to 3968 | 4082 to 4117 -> 1.67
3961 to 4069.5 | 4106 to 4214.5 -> 1.11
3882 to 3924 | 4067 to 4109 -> 1.45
